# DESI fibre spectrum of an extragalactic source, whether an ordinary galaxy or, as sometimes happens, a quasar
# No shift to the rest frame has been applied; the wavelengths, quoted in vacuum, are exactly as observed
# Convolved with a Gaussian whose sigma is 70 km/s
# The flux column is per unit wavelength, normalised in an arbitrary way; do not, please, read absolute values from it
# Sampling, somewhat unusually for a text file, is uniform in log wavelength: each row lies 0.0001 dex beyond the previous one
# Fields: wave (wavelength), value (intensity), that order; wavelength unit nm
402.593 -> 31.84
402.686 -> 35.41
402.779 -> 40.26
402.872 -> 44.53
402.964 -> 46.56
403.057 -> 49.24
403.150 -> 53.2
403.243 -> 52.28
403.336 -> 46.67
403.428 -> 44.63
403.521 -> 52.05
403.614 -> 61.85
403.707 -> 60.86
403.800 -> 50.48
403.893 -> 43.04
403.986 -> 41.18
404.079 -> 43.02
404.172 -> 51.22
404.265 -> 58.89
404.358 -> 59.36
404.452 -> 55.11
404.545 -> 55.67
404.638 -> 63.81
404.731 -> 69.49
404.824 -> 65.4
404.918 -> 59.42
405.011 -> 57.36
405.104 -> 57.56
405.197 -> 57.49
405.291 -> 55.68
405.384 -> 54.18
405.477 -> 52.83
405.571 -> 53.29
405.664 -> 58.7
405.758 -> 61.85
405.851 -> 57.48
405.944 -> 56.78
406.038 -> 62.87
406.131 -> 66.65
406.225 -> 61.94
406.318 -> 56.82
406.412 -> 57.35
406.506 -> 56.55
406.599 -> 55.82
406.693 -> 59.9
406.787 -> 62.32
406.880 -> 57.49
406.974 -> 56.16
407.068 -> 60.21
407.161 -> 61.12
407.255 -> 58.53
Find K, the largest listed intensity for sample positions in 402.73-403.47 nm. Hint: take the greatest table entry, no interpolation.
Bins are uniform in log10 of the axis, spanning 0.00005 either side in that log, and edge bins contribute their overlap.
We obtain 53.2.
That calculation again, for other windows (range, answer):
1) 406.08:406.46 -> 66.65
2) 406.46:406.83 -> 62.32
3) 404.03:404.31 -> 58.89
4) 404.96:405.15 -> 57.56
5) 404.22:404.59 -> 59.36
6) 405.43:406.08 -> 62.87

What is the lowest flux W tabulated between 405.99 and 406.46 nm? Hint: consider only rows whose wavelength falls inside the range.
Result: 56.82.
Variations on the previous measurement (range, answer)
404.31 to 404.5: 55.11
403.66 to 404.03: 41.18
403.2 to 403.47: 44.63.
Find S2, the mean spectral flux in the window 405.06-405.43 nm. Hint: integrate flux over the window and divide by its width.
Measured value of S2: 56.2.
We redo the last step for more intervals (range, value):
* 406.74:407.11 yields 59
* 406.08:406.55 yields 59.9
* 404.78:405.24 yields 59.4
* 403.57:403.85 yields 57.5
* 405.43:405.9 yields 56.9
